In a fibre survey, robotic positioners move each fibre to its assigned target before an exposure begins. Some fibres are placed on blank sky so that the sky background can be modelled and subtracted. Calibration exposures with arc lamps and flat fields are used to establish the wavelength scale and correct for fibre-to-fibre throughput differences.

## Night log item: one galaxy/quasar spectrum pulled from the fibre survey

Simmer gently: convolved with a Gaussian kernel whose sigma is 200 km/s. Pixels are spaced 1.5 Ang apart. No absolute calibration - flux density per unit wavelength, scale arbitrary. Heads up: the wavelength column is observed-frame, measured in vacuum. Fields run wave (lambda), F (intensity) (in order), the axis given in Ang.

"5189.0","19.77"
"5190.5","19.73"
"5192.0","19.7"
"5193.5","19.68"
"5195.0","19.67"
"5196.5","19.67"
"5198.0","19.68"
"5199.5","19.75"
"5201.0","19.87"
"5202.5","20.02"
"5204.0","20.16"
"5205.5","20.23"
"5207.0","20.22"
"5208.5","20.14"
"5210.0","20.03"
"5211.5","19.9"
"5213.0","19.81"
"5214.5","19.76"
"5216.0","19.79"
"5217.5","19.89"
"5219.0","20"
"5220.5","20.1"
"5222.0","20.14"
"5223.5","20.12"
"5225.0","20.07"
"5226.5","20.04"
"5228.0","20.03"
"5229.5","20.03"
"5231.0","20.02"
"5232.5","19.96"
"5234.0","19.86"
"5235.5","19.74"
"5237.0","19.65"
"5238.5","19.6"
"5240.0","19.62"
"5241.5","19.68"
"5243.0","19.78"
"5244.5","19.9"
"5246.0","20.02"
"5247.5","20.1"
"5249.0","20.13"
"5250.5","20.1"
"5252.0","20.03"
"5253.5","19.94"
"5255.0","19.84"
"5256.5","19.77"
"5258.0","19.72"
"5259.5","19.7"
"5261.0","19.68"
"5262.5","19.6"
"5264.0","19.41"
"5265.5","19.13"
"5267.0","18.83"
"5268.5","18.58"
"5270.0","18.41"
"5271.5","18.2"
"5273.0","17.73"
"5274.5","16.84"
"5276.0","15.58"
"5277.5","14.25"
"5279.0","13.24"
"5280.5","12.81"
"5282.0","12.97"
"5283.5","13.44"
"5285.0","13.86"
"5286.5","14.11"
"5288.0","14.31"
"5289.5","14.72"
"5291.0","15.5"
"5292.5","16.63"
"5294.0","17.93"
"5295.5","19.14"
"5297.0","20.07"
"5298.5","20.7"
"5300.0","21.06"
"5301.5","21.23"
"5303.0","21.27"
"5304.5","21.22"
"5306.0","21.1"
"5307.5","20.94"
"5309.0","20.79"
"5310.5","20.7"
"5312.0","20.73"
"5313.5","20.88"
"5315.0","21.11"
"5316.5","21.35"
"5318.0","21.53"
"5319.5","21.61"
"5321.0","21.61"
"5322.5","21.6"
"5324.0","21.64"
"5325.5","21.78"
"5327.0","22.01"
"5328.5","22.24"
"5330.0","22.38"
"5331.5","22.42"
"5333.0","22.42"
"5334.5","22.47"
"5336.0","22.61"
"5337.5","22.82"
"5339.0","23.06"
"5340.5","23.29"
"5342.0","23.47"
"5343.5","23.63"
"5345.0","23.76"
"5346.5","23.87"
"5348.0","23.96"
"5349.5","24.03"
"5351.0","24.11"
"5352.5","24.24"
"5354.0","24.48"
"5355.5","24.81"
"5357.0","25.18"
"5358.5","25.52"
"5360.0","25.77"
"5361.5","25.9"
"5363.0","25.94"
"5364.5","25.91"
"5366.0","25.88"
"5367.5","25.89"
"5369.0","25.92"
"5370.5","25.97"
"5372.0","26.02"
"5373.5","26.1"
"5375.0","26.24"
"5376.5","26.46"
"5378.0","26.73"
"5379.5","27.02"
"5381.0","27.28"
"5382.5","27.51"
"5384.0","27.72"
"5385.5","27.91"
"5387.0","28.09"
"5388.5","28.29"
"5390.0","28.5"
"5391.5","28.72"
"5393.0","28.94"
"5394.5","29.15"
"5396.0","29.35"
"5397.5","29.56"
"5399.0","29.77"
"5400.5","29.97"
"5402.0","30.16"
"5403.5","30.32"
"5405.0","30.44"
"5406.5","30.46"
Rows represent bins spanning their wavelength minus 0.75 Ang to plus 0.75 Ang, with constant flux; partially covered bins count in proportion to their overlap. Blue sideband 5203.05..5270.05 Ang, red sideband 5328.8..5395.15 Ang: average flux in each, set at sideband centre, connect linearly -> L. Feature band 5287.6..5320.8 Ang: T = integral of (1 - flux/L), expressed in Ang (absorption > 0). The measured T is 4.4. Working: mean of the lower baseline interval 19.8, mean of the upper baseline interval 25.4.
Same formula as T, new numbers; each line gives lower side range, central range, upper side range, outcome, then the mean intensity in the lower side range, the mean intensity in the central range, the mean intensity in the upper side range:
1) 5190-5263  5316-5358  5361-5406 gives 4.1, 19.9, 23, 27.7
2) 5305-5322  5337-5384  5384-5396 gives 0.8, 21.1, 25.2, 28.5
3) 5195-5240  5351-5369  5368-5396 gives 0.7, 19.9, 25.4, 27.4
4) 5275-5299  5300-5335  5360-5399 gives -3.9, 15.5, 21.5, 27.3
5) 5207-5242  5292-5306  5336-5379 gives 1.7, 19.9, 20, 24.9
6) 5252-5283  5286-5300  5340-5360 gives 1.8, 17.7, 17.3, 24.3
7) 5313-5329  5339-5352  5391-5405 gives 0.2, 21.6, 23.7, 29.6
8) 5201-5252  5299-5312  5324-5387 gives 1.1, 20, 21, 24.8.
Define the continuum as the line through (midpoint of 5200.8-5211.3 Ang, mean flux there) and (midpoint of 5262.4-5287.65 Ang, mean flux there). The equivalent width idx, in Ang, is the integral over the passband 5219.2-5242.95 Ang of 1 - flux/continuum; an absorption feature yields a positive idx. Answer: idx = -1.6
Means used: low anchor 20.1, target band 19.9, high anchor 16.2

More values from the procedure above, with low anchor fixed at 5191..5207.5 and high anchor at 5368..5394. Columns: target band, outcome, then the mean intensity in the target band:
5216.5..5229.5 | 0.5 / 20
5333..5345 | 1.2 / 23.1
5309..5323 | 1.9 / 21.2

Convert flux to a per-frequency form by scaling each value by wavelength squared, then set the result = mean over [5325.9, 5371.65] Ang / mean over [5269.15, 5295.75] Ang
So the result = 1.60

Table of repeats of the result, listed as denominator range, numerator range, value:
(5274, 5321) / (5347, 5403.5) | 1.52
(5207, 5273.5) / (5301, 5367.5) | 1.21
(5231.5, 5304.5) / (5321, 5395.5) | 1.42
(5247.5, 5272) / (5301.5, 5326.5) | 1.11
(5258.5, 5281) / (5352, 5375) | 1.51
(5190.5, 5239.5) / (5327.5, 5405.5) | 1.38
